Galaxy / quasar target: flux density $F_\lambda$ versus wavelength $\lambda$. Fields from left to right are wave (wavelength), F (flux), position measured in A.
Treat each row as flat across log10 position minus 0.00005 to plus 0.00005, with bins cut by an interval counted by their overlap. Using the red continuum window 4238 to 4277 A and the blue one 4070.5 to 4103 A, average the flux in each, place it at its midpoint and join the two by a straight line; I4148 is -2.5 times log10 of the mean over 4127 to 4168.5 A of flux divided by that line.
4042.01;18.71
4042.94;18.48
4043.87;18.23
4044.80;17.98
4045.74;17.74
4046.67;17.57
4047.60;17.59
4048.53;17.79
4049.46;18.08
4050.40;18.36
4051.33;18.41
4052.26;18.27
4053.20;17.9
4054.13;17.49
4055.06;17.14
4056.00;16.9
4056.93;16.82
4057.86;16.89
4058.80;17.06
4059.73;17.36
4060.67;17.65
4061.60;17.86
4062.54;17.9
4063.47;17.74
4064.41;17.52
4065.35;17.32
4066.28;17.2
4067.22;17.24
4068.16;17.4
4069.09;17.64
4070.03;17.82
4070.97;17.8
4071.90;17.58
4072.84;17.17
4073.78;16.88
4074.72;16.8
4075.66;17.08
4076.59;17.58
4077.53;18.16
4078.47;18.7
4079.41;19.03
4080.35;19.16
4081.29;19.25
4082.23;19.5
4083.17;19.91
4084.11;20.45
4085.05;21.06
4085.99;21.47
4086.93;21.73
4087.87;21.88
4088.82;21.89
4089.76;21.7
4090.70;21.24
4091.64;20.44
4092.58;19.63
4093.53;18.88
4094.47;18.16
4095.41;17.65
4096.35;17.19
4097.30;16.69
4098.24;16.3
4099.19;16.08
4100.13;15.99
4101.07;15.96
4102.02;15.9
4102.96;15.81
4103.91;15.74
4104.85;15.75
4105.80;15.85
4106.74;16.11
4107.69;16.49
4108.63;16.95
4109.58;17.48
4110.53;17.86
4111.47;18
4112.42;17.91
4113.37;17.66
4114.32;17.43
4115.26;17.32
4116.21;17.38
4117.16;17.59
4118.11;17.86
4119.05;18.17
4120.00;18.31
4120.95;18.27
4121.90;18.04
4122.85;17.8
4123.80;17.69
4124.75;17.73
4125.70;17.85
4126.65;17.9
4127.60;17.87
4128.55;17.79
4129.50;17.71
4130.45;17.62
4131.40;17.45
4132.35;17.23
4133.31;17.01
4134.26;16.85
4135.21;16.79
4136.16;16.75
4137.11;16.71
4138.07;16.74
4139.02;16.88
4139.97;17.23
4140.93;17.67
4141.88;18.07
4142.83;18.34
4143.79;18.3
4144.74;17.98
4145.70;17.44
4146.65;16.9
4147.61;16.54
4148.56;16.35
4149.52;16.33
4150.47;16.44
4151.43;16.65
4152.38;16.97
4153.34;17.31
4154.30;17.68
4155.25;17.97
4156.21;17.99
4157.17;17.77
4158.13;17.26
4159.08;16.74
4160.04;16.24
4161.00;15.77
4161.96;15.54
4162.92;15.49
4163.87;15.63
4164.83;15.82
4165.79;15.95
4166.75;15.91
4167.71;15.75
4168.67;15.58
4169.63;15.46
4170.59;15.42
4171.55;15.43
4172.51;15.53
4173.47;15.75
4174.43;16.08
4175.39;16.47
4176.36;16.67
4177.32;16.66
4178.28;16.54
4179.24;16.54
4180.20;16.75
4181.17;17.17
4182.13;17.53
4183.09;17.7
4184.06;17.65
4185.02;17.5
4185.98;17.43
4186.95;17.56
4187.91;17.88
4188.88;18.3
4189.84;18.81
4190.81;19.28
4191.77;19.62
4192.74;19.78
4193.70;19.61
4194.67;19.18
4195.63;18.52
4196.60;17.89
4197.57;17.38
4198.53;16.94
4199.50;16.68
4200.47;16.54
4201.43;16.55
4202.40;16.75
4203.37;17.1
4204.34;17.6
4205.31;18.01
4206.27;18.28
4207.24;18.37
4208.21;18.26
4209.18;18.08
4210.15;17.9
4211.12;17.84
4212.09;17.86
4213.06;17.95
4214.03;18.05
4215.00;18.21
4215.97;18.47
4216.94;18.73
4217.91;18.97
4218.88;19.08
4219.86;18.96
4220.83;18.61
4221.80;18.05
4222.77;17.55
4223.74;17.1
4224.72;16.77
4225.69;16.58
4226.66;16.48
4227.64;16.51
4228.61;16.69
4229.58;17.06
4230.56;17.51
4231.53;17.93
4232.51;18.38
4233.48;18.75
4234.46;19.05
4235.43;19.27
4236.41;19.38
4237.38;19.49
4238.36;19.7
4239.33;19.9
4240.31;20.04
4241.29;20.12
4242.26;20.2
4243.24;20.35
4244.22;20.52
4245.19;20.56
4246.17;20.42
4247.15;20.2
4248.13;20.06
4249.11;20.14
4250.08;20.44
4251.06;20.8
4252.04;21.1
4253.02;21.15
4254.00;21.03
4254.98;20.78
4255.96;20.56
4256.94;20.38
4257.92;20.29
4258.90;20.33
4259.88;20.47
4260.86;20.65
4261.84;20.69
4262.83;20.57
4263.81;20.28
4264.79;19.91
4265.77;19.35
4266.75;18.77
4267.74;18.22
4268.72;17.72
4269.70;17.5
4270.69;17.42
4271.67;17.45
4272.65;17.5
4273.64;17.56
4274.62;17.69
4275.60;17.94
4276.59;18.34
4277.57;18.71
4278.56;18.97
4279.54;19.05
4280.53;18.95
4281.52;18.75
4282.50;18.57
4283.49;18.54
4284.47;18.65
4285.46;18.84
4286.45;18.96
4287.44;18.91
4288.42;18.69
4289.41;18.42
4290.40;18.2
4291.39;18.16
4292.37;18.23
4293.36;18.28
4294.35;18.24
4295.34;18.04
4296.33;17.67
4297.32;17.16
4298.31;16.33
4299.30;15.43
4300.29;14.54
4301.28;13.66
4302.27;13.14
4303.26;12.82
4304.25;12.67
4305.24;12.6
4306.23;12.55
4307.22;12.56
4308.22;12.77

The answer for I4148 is 0.124 mag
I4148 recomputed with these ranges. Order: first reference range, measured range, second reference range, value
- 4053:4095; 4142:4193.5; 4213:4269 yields 0.12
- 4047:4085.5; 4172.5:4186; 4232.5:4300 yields 0.11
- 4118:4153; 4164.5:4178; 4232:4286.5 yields 0.13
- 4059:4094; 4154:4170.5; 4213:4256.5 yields 0.16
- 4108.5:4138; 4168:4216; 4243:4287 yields 0.06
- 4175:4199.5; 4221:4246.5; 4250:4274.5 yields 0.02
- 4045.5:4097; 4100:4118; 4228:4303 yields 0.10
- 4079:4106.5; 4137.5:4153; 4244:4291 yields 0.10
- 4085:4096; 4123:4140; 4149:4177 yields 0.05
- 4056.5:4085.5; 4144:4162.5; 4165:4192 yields 0.01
